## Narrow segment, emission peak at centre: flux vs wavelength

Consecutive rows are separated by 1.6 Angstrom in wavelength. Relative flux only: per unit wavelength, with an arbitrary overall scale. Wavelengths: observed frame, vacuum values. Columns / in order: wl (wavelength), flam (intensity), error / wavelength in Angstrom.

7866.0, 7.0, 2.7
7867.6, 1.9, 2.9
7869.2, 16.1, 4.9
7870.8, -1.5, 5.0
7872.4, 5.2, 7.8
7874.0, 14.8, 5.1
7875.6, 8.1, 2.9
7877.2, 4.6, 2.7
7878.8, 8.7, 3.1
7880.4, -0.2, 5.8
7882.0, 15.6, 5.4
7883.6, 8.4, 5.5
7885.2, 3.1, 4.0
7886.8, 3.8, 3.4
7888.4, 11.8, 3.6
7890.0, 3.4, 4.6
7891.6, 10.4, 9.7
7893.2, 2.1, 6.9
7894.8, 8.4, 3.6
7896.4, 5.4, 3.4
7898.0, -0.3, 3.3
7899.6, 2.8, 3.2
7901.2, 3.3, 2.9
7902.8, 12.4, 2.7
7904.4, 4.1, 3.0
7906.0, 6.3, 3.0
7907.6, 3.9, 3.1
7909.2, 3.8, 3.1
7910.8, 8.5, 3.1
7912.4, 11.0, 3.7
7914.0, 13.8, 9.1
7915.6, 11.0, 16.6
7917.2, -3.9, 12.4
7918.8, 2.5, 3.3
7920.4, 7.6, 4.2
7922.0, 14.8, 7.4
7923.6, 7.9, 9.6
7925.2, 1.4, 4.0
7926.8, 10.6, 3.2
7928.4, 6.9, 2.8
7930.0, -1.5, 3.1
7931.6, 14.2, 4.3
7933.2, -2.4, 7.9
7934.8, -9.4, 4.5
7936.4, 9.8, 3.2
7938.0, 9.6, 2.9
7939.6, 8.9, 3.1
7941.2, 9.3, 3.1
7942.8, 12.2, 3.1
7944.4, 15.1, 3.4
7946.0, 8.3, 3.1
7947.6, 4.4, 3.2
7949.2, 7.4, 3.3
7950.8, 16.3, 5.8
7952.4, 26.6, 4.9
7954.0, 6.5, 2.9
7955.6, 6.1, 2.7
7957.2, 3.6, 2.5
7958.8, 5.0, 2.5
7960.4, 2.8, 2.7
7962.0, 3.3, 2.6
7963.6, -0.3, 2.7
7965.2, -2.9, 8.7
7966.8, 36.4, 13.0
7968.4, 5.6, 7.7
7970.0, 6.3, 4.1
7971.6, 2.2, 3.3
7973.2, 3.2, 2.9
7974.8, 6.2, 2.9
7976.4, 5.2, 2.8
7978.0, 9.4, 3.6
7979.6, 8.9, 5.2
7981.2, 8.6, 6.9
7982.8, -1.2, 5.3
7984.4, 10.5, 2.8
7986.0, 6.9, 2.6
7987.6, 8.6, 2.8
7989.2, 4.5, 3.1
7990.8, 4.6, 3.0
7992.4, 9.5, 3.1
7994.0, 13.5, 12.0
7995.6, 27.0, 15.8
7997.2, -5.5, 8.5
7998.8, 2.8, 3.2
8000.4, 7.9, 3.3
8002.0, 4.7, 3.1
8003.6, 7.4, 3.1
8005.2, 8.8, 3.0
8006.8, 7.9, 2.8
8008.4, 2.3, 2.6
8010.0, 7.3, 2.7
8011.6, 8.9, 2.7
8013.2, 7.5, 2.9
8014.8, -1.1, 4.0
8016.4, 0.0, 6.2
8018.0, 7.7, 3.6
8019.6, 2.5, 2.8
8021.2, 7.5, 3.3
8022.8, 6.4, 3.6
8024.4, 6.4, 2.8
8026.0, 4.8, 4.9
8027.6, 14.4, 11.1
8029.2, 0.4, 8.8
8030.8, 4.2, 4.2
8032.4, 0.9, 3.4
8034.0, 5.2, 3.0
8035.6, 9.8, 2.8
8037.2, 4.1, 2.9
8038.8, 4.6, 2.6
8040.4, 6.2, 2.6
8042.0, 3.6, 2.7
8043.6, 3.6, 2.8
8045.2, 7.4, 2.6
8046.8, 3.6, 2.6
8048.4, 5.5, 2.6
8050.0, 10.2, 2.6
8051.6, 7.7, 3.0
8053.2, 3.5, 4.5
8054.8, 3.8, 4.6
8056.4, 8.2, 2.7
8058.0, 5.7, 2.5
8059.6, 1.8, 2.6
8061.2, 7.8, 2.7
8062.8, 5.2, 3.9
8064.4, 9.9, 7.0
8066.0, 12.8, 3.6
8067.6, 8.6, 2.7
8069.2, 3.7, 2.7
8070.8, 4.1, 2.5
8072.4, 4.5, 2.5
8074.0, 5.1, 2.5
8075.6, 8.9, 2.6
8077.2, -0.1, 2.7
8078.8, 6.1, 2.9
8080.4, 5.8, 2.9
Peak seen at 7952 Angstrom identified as H-gamma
